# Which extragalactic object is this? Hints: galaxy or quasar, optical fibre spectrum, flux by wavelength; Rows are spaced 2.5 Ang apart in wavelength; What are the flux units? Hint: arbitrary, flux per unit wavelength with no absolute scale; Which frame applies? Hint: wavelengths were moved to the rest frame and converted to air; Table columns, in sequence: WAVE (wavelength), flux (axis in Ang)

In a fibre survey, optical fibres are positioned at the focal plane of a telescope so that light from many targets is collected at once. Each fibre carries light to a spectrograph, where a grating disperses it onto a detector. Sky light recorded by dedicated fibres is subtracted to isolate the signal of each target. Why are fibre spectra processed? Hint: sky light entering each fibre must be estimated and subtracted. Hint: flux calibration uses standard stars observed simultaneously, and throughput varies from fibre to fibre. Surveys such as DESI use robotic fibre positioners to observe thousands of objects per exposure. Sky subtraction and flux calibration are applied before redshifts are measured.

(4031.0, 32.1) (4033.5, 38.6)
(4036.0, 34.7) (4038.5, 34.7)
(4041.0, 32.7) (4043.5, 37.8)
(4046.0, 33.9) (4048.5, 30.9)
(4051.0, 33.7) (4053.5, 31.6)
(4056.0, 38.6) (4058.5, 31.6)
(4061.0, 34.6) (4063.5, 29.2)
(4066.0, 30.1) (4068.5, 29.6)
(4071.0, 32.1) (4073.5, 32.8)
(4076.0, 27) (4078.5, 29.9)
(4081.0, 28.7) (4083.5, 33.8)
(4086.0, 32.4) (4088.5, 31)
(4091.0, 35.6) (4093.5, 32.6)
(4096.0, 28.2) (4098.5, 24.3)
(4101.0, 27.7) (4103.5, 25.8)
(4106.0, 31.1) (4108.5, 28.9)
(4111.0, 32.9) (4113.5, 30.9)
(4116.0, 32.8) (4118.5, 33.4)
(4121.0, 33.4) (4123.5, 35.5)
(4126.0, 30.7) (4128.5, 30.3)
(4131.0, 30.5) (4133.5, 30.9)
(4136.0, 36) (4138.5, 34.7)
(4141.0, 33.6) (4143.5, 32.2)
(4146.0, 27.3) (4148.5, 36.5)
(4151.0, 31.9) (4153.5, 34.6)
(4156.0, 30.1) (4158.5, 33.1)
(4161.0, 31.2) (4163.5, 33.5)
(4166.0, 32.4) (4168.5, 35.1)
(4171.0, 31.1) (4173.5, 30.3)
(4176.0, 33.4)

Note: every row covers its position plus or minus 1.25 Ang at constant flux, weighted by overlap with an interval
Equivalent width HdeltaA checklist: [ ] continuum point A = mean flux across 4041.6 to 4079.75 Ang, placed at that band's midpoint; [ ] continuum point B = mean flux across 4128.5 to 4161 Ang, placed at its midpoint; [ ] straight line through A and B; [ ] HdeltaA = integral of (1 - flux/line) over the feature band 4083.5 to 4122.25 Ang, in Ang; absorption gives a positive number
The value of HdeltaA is 1.82 Ang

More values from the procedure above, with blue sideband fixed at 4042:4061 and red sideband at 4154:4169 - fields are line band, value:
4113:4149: 0.46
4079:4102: 2.07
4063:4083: 2.16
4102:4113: 1.18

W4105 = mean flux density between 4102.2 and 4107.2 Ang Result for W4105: 28.4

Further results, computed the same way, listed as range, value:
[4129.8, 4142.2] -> 33.1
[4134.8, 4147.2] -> 32.8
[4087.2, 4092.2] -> 33.3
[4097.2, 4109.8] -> 27.6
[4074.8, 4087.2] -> 30.4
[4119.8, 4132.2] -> 32.1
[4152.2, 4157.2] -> 32.4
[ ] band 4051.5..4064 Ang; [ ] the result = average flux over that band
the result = 33.4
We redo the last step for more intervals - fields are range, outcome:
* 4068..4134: 30.9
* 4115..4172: 32.6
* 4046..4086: 31.7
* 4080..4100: 30.8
